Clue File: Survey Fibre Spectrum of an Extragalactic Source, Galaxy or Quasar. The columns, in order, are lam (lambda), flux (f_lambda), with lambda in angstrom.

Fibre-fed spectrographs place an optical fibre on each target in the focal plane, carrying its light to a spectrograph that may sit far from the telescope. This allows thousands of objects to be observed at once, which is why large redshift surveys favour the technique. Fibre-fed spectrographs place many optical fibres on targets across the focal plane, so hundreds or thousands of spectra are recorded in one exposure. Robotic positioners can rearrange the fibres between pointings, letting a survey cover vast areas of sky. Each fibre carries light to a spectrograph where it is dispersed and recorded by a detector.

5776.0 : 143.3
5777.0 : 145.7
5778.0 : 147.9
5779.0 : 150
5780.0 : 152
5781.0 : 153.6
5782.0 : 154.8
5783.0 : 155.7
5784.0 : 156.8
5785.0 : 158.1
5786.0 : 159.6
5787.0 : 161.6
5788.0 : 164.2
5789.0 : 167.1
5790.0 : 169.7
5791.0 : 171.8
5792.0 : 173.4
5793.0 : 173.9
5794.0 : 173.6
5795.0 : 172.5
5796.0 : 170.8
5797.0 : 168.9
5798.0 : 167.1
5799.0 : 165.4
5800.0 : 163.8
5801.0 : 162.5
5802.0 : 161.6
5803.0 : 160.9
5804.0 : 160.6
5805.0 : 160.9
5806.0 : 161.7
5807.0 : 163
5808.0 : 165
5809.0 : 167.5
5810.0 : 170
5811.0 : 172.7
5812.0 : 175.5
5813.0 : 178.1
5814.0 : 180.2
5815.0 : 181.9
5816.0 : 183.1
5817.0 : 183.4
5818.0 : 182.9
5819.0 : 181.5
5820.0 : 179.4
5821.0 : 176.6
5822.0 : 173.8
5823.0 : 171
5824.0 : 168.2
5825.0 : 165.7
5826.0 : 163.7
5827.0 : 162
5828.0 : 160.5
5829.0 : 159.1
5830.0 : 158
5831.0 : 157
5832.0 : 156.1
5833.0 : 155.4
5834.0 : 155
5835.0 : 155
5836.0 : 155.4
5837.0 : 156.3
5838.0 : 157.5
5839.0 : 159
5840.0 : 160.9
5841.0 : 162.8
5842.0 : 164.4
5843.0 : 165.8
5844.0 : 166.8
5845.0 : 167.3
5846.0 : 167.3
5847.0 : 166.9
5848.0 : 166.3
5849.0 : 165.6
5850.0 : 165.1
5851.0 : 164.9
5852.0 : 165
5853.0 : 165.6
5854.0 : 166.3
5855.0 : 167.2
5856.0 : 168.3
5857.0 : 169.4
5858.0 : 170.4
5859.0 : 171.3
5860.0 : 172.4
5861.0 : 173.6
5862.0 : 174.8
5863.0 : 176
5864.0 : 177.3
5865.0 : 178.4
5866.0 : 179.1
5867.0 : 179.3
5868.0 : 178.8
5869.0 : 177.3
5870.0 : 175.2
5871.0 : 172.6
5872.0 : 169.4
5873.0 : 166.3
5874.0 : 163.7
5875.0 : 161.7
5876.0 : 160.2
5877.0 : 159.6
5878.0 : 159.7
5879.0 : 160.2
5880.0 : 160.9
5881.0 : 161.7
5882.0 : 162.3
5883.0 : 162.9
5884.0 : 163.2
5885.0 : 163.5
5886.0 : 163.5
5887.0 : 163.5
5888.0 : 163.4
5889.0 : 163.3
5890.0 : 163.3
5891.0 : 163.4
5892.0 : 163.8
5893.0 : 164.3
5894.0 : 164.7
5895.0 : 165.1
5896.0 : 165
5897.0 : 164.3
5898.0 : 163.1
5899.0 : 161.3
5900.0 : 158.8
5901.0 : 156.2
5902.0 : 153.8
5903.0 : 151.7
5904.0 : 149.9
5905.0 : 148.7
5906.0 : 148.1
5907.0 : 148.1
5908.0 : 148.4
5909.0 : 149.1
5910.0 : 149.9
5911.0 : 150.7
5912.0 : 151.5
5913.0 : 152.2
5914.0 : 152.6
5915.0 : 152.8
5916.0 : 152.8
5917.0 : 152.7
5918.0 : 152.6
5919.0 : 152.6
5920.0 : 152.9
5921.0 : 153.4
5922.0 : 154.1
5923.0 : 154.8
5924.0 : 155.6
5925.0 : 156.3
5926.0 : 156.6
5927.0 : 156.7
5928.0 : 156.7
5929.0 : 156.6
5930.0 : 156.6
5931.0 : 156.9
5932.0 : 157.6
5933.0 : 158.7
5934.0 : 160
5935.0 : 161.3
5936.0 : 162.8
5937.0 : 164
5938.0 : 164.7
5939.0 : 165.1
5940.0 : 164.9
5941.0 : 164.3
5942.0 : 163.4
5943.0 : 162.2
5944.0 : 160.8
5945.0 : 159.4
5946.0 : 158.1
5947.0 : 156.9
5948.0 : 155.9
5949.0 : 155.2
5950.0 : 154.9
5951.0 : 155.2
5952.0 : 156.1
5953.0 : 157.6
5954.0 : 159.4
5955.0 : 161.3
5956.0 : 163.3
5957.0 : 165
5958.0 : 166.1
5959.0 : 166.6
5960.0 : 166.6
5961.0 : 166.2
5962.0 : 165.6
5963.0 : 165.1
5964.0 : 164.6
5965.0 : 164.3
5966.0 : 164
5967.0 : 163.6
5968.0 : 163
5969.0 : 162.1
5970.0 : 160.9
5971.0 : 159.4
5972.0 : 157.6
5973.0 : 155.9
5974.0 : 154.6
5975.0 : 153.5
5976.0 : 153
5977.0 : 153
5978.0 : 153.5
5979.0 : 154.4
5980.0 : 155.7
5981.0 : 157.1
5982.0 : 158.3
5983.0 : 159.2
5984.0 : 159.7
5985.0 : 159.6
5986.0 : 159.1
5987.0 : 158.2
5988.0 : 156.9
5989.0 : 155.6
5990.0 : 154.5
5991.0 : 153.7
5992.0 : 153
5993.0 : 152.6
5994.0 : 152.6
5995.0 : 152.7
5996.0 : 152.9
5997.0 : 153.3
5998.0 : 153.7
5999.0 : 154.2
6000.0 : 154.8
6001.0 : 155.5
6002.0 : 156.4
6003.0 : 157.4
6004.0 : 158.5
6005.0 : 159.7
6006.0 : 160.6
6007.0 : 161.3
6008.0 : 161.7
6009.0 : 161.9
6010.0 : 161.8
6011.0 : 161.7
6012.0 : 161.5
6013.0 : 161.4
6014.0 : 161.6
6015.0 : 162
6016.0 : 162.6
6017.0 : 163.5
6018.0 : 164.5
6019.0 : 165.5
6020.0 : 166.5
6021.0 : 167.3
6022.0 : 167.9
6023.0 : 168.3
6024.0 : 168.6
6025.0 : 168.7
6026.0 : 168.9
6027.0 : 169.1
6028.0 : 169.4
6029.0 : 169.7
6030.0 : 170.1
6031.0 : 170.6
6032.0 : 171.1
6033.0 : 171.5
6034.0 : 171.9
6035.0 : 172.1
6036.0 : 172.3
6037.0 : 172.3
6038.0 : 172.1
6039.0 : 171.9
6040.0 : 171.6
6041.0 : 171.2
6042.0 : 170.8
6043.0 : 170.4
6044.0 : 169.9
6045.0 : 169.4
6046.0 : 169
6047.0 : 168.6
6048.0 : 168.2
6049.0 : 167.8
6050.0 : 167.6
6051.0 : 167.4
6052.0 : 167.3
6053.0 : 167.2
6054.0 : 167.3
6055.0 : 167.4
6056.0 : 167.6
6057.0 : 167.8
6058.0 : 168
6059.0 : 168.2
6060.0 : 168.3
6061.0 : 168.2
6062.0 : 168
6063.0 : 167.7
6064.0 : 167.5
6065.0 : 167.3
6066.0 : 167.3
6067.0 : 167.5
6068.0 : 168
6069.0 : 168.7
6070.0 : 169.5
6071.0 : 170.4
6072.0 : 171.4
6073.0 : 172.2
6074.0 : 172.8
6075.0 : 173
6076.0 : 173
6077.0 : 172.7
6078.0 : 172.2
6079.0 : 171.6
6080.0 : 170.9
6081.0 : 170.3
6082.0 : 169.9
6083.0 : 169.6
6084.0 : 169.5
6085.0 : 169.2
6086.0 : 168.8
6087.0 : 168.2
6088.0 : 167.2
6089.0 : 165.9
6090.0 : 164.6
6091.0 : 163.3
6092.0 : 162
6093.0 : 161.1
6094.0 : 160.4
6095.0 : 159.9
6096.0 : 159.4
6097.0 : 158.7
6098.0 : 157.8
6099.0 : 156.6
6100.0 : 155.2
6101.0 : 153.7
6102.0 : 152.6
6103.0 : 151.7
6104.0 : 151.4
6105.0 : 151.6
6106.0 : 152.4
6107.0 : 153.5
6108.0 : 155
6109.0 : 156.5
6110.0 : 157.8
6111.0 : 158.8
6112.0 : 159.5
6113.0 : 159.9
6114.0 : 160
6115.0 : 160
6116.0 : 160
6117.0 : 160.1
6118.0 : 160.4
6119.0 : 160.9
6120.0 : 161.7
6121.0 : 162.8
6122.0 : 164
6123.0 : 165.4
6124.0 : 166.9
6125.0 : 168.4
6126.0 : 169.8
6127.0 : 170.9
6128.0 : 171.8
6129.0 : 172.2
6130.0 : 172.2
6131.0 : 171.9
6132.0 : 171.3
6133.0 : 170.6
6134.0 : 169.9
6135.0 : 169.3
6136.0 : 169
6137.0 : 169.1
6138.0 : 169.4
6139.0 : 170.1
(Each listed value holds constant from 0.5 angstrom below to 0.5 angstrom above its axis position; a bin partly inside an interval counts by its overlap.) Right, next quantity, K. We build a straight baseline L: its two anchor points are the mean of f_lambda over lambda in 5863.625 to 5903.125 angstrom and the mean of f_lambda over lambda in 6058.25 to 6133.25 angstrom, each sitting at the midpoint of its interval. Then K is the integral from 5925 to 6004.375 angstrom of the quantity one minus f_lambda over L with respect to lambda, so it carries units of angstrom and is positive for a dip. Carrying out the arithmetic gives 3.05 angstrom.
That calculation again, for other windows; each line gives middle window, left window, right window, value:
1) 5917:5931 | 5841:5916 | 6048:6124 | 0.7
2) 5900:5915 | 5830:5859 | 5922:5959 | 0.9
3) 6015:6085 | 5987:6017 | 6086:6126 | -4.7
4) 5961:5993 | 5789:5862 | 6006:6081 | 1.8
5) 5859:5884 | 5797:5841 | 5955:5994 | -0.8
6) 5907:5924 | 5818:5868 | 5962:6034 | 1.2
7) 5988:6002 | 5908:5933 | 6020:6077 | 0.8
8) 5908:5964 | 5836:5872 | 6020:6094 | 3.6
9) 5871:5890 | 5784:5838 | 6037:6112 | 0.4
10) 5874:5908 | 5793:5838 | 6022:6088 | 1.6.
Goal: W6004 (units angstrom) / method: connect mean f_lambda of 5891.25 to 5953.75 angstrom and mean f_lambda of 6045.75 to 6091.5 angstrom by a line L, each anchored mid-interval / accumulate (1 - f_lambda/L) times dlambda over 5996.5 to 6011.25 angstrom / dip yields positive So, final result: 0.49 angstrom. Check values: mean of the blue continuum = 157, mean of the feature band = 158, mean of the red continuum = 169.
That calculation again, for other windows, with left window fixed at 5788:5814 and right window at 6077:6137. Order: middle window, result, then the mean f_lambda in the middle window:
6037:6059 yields -0.6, 169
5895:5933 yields 2.7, 155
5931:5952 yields 0.7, 160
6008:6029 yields 0.0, 165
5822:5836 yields 0.6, 161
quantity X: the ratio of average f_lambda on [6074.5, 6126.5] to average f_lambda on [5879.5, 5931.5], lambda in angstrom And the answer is 1.0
